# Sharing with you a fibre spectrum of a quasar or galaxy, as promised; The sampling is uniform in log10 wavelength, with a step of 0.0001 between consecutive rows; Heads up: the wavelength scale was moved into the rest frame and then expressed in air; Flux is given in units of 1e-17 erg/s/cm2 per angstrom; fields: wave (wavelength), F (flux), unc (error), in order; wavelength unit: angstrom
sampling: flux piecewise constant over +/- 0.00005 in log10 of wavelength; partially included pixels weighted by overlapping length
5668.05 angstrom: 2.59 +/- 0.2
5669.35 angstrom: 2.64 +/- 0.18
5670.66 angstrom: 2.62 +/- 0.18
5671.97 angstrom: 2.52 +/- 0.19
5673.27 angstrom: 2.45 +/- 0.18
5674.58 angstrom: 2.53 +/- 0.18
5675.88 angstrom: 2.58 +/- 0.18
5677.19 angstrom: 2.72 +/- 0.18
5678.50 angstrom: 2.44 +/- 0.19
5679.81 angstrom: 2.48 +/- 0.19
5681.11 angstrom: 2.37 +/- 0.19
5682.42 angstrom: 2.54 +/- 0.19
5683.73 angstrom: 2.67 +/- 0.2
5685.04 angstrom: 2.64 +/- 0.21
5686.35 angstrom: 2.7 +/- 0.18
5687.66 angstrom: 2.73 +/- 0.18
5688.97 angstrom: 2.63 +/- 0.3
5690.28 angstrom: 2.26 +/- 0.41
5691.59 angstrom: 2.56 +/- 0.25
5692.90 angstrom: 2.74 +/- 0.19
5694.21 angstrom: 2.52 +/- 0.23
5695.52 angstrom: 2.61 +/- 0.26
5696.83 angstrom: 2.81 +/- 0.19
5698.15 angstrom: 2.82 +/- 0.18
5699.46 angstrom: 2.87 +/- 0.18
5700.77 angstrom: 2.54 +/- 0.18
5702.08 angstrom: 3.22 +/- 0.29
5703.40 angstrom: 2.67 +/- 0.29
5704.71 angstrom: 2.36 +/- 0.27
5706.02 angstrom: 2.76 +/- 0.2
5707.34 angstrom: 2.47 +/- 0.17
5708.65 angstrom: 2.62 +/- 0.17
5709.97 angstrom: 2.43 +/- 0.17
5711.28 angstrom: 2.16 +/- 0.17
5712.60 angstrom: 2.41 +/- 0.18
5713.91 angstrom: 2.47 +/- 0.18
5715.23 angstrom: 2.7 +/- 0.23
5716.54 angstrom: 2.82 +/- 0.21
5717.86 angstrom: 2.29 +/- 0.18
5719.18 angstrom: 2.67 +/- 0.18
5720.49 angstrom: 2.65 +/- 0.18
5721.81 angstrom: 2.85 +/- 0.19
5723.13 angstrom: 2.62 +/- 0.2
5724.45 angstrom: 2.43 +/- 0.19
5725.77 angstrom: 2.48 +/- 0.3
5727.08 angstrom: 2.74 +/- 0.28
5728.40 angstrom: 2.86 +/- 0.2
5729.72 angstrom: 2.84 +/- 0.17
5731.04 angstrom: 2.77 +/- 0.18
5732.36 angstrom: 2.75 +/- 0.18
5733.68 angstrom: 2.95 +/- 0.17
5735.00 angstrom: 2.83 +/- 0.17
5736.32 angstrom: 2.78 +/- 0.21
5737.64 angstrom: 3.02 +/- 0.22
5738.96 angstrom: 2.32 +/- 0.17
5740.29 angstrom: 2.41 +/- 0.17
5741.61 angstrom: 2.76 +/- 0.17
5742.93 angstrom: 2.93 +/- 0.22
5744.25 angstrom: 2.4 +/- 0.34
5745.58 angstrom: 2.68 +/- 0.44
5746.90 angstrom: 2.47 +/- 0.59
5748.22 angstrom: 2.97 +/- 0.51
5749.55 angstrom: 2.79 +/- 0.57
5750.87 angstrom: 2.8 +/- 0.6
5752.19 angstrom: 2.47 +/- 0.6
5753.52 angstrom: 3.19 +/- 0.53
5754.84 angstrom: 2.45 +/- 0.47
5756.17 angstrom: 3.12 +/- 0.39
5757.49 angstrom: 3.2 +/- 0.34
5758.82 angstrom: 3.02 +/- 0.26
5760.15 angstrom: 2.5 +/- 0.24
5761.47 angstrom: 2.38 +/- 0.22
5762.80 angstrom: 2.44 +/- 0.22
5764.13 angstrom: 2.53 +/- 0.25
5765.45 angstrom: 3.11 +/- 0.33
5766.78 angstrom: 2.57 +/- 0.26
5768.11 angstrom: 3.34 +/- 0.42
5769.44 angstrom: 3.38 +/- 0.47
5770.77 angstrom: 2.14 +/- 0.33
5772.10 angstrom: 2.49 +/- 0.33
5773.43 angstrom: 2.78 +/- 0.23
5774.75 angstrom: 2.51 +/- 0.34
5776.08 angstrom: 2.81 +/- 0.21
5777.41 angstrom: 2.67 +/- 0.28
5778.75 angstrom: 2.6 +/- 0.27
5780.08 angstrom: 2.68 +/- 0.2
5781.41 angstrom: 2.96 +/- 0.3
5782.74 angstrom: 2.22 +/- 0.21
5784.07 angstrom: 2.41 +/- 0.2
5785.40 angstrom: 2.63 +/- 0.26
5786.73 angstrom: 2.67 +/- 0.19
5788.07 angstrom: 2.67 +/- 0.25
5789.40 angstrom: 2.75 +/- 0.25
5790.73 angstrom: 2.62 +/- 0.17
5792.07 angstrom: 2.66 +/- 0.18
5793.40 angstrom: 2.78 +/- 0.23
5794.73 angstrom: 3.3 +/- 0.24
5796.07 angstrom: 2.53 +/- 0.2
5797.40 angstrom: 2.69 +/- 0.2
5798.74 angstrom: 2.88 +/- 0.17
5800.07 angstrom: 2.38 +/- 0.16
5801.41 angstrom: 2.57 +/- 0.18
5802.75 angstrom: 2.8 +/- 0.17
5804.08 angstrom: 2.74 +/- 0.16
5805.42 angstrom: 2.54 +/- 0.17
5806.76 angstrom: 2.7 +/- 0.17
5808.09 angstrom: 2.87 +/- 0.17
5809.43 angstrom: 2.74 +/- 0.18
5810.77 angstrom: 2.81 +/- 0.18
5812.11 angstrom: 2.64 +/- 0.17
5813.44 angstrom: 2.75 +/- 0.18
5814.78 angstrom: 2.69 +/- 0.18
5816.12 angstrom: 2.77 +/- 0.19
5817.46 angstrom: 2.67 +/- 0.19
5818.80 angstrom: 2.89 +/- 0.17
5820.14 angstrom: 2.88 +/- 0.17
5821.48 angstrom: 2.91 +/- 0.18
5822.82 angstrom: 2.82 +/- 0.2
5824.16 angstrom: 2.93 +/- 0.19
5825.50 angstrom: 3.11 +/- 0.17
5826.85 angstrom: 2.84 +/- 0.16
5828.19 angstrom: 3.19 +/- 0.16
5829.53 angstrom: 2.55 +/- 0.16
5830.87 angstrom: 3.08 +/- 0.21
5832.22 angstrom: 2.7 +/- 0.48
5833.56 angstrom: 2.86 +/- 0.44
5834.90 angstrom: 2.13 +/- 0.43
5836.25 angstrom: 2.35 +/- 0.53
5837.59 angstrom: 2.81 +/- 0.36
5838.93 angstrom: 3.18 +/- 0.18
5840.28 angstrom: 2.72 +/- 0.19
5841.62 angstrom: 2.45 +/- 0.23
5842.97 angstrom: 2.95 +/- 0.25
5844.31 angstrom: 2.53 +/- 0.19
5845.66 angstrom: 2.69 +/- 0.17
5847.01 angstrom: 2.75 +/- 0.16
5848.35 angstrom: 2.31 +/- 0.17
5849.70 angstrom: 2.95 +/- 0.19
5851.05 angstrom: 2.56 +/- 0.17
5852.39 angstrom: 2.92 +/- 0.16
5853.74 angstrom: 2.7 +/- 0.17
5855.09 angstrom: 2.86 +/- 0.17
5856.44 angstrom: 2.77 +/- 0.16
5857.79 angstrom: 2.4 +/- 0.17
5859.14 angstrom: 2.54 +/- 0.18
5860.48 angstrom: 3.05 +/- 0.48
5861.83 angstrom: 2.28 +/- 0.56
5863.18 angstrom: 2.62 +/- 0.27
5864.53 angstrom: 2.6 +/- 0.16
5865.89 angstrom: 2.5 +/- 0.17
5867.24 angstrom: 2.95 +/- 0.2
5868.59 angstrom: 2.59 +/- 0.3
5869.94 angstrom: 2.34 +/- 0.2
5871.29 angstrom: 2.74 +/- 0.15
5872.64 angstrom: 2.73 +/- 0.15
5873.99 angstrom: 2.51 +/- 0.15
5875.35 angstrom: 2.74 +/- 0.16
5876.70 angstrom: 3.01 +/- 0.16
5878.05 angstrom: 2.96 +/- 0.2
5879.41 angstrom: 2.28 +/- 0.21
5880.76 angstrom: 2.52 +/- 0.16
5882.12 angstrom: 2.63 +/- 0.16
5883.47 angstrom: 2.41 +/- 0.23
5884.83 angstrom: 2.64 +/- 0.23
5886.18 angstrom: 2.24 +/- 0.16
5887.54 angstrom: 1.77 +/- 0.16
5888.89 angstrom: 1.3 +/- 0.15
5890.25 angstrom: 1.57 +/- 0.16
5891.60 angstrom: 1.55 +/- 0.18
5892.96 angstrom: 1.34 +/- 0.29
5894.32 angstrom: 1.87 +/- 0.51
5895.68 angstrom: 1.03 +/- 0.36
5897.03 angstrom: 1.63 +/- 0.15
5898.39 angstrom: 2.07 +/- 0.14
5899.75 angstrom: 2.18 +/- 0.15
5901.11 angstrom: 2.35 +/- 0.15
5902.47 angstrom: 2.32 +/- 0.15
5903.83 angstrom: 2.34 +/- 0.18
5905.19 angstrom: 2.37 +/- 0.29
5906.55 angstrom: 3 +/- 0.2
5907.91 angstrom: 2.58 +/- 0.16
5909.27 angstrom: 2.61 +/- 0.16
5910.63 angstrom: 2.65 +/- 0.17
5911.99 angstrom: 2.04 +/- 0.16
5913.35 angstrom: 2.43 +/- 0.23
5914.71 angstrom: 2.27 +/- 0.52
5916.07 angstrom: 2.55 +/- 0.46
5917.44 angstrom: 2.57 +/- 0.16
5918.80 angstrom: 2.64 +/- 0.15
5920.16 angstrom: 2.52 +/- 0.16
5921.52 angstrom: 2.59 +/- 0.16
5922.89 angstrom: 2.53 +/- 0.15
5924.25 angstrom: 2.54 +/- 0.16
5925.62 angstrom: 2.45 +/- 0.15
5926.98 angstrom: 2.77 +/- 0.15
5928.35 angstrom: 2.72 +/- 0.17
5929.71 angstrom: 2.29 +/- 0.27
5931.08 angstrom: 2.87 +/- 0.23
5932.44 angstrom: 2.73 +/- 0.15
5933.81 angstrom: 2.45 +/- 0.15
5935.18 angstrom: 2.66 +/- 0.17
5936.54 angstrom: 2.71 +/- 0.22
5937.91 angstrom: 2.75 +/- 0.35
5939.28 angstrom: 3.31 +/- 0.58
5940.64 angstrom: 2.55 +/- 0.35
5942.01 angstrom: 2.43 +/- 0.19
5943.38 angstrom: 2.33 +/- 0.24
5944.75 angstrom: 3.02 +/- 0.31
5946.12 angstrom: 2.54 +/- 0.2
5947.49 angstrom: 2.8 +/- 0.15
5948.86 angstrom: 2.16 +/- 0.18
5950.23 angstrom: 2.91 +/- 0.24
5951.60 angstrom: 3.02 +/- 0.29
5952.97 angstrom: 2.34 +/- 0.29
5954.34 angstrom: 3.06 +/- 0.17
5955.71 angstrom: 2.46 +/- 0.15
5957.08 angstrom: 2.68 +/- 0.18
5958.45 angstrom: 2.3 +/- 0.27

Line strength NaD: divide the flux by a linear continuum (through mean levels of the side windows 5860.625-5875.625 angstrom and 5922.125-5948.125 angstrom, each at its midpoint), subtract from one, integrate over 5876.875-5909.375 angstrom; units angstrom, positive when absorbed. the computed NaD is 5.9 angstrom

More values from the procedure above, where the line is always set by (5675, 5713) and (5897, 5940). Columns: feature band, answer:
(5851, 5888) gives -0.9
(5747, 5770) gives -2.2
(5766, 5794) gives -1.2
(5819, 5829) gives -1.5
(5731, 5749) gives -0.9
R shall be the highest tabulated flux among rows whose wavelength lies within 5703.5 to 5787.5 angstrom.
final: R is 3.38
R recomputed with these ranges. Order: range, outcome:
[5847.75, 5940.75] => 3.31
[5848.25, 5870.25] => 3.05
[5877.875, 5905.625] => 2.96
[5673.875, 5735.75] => 3.22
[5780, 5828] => 3.3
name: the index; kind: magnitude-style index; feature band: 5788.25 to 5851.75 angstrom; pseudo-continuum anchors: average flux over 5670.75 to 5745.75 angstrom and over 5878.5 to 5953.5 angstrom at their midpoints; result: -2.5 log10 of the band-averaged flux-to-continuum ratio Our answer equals -0.10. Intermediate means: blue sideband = 2.63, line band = 2.74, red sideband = 2.4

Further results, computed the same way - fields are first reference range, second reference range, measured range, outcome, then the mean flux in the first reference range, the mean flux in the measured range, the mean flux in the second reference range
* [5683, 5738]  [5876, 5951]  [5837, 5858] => -0.10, 2.66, 2.73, 2.41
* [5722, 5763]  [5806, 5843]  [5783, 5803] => 0.03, 2.73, 2.68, 2.78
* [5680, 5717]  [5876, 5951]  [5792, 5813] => -0.09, 2.61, 2.73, 2.41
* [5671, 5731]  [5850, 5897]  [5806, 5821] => -0.12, 2.61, 2.77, 2.39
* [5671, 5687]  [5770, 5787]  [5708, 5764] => -0.04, 2.55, 2.68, 2.59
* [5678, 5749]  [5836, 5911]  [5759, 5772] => -0.05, 2.64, 2.71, 2.45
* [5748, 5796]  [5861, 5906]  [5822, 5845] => -0.12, 2.73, 2.78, 2.28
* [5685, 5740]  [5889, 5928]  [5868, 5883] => -0.14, 2.65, 2.64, 2.25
